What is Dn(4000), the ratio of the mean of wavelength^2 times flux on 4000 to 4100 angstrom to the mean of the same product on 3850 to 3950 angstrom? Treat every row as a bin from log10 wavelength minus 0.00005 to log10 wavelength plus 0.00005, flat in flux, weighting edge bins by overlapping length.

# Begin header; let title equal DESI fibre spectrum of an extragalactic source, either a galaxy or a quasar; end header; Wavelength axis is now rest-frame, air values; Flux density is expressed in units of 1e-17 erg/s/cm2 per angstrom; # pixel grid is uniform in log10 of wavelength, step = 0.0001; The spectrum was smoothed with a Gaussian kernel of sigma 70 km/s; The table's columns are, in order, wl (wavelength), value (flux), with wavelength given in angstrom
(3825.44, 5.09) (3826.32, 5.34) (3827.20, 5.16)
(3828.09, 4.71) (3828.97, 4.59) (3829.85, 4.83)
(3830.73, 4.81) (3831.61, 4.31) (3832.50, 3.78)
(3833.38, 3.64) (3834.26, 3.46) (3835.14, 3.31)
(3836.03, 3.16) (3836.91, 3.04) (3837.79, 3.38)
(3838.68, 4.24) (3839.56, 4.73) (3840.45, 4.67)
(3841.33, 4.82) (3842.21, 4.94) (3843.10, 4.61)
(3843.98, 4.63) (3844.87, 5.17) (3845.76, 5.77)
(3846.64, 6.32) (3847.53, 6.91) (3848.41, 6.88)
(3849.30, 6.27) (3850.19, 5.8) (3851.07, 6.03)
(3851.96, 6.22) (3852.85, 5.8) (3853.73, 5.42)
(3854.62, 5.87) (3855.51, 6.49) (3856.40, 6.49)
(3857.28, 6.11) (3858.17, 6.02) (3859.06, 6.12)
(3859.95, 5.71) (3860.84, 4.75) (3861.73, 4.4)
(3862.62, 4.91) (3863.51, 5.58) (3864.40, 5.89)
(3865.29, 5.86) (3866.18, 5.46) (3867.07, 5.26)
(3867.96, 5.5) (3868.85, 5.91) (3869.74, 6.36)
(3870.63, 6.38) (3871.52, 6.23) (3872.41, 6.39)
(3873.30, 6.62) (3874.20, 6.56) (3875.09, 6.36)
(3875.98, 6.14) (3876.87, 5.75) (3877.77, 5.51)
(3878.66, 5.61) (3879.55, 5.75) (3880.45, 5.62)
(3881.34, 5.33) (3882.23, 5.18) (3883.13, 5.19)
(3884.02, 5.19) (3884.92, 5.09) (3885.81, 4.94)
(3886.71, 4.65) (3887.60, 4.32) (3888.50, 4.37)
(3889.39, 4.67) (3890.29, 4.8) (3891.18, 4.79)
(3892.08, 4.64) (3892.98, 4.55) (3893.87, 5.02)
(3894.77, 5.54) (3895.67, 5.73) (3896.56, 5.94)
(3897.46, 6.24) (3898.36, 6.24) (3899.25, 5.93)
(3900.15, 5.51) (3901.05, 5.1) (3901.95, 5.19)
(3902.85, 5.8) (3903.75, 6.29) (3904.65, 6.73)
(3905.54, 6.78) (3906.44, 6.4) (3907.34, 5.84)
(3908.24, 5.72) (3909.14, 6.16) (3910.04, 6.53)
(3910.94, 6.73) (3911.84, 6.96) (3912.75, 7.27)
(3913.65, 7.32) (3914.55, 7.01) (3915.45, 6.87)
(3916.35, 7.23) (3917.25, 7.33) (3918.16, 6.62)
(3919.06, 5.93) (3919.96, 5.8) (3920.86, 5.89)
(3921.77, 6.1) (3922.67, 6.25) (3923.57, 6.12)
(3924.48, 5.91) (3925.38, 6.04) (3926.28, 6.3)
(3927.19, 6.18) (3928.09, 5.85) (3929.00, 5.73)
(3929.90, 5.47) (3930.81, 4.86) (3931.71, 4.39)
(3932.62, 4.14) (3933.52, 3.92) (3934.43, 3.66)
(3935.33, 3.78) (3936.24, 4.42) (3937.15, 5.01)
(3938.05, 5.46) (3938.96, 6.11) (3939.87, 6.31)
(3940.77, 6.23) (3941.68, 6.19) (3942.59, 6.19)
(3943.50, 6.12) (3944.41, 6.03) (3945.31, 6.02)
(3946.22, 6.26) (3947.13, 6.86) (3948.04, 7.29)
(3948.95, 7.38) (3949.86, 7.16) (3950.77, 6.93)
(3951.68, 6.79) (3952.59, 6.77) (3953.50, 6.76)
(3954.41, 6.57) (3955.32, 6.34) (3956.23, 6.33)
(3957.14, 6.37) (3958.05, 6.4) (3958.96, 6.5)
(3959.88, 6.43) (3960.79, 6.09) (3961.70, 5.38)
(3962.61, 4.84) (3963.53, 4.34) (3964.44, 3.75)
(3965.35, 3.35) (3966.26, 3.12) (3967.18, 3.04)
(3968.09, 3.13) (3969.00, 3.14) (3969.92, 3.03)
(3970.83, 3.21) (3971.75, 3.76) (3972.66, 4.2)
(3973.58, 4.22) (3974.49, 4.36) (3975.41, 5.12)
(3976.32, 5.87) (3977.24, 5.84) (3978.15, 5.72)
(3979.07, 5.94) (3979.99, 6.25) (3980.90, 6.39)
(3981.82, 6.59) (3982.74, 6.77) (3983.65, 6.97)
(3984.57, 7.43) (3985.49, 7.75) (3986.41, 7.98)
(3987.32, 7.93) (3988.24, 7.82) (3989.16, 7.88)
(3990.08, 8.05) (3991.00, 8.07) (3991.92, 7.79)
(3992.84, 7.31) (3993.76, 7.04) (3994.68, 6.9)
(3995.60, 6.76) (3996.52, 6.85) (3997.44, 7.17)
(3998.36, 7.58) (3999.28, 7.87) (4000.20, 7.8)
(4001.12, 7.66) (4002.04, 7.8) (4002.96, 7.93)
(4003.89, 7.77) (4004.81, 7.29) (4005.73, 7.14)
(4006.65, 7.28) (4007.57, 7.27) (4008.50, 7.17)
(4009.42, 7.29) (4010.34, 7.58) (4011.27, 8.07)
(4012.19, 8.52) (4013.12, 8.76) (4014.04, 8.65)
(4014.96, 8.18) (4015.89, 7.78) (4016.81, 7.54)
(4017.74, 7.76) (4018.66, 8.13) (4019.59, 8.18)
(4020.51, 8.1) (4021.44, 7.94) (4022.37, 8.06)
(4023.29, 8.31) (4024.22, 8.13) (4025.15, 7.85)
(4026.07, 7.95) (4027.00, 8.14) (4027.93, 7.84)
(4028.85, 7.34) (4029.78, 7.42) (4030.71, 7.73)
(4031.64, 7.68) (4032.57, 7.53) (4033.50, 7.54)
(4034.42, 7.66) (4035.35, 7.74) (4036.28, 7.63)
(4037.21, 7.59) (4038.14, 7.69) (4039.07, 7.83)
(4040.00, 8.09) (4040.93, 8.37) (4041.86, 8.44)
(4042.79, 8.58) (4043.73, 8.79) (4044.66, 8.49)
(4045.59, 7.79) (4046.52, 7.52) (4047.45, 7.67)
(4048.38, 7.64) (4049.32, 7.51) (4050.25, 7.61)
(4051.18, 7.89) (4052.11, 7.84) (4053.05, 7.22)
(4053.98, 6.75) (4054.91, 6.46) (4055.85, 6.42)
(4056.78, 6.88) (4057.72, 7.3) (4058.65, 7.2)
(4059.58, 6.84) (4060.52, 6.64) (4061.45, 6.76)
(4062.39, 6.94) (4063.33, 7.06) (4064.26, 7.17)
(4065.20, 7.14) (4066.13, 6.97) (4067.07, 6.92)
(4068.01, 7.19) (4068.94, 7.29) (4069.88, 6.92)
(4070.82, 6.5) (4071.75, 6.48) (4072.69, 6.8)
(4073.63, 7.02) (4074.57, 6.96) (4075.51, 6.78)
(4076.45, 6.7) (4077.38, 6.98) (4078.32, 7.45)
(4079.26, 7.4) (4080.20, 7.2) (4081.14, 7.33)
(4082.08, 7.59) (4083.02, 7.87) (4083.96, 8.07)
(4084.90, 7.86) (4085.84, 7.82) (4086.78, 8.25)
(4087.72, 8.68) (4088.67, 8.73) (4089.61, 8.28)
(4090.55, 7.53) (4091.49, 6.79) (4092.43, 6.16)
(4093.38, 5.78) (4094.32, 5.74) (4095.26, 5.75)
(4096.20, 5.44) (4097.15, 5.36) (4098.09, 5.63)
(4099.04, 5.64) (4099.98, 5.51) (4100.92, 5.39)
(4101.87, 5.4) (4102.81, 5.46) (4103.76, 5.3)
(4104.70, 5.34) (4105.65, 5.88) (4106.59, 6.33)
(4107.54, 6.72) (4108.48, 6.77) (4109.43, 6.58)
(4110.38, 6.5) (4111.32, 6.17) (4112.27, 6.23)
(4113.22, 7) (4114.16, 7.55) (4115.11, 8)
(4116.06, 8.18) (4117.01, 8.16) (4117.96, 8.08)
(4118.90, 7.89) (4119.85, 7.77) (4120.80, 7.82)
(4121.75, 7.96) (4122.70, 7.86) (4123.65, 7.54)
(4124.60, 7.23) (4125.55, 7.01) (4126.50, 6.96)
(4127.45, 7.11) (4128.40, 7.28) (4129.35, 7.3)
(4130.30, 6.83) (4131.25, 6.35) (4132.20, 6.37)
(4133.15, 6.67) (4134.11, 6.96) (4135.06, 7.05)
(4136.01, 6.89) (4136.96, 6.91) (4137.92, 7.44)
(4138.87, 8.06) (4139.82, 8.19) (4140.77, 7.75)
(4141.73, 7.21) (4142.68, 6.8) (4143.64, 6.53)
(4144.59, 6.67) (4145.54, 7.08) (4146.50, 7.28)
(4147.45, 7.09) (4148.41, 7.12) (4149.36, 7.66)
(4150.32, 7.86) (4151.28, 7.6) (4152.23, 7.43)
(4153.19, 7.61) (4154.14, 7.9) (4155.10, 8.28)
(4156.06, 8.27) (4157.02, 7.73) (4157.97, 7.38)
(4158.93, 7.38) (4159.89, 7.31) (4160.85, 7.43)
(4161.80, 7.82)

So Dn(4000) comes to 1.38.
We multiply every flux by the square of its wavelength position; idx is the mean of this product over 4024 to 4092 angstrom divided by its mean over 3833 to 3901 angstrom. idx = 1.5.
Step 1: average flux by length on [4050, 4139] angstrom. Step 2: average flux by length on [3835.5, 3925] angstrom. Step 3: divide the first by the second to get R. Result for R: 1.22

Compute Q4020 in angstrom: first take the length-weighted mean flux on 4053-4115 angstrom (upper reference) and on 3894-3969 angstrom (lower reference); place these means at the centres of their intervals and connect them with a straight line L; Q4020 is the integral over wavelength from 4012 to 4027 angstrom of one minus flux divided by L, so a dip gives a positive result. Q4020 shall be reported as -4.1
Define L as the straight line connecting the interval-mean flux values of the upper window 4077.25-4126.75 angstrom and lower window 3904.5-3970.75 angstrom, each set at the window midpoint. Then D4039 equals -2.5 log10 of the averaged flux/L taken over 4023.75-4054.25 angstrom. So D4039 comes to -0.20 mag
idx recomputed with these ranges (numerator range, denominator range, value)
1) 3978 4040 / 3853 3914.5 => 1.41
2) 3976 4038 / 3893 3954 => 1.30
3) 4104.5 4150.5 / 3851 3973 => 1.41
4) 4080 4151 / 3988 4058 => 0.95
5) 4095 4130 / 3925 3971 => 1.33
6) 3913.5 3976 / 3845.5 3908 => 1.01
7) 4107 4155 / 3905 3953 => 1.32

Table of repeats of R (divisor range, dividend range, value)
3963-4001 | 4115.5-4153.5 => 1.23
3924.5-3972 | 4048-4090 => 1.34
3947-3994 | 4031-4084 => 1.24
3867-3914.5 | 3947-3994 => 1.03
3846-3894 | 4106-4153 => 1.28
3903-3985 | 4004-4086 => 1.31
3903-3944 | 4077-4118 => 1.14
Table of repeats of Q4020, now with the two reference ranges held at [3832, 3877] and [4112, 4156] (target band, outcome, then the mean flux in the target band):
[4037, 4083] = -3.2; 7.32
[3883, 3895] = 1.8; 4.82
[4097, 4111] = 2.5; 5.87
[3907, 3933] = -1.3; 6.16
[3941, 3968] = 1.0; 5.88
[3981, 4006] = -4.2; 7.46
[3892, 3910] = -0.2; 5.81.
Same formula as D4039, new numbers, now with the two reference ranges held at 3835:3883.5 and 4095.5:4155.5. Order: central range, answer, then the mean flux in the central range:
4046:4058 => -0.11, 7.29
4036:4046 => -0.24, 8.12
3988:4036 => -0.21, 7.72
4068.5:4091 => -0.11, 7.44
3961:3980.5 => 0.36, 4.39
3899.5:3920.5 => -0.10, 6.39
